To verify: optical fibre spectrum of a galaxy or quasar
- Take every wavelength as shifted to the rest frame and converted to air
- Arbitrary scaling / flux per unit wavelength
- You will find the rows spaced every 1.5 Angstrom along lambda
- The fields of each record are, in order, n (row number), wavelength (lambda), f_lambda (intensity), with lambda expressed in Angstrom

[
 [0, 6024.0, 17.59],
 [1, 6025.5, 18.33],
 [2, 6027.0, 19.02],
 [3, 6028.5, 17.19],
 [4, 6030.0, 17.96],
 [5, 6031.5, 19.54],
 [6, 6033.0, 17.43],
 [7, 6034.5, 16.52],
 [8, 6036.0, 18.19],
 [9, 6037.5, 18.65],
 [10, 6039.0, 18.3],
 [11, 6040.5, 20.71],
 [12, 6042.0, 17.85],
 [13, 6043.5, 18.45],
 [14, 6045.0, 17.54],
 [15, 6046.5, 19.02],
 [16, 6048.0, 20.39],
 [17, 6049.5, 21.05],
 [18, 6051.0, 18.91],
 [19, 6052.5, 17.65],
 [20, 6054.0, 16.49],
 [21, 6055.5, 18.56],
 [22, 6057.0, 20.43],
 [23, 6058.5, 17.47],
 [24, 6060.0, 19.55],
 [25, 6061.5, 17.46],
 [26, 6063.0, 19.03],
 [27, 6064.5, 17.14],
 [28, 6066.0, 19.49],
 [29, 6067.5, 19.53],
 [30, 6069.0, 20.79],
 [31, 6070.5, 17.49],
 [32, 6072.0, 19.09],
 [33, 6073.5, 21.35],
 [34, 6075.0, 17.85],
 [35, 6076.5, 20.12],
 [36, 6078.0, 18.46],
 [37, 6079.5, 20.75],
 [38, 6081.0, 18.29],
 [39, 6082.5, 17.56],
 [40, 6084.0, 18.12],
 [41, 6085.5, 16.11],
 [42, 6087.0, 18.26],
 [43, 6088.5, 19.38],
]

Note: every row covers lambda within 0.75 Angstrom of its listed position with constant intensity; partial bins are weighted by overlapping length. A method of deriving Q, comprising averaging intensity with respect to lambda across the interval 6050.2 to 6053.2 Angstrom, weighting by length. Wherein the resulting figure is 18.3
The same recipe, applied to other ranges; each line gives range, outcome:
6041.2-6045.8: 18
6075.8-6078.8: 19.3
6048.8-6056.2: 18.5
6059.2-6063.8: 18.7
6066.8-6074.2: 19.6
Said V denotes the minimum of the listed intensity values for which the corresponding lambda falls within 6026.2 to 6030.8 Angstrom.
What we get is 17.19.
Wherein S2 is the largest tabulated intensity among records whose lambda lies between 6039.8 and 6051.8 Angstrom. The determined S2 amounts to 21.05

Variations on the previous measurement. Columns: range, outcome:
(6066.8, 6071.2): 20.79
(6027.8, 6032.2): 19.54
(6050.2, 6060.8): 20.43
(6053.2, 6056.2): 18.56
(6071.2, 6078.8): 21.35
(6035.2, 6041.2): 20.71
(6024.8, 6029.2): 19.02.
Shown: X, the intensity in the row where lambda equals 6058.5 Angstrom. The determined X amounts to 17.47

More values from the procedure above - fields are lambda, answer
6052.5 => 17.65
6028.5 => 17.19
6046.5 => 19.02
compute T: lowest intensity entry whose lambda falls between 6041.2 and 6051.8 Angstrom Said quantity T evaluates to 17.54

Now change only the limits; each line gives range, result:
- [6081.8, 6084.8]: 17.56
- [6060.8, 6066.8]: 17.14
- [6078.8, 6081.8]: 18.29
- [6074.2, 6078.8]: 17.85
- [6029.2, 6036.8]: 16.52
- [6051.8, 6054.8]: 16.49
